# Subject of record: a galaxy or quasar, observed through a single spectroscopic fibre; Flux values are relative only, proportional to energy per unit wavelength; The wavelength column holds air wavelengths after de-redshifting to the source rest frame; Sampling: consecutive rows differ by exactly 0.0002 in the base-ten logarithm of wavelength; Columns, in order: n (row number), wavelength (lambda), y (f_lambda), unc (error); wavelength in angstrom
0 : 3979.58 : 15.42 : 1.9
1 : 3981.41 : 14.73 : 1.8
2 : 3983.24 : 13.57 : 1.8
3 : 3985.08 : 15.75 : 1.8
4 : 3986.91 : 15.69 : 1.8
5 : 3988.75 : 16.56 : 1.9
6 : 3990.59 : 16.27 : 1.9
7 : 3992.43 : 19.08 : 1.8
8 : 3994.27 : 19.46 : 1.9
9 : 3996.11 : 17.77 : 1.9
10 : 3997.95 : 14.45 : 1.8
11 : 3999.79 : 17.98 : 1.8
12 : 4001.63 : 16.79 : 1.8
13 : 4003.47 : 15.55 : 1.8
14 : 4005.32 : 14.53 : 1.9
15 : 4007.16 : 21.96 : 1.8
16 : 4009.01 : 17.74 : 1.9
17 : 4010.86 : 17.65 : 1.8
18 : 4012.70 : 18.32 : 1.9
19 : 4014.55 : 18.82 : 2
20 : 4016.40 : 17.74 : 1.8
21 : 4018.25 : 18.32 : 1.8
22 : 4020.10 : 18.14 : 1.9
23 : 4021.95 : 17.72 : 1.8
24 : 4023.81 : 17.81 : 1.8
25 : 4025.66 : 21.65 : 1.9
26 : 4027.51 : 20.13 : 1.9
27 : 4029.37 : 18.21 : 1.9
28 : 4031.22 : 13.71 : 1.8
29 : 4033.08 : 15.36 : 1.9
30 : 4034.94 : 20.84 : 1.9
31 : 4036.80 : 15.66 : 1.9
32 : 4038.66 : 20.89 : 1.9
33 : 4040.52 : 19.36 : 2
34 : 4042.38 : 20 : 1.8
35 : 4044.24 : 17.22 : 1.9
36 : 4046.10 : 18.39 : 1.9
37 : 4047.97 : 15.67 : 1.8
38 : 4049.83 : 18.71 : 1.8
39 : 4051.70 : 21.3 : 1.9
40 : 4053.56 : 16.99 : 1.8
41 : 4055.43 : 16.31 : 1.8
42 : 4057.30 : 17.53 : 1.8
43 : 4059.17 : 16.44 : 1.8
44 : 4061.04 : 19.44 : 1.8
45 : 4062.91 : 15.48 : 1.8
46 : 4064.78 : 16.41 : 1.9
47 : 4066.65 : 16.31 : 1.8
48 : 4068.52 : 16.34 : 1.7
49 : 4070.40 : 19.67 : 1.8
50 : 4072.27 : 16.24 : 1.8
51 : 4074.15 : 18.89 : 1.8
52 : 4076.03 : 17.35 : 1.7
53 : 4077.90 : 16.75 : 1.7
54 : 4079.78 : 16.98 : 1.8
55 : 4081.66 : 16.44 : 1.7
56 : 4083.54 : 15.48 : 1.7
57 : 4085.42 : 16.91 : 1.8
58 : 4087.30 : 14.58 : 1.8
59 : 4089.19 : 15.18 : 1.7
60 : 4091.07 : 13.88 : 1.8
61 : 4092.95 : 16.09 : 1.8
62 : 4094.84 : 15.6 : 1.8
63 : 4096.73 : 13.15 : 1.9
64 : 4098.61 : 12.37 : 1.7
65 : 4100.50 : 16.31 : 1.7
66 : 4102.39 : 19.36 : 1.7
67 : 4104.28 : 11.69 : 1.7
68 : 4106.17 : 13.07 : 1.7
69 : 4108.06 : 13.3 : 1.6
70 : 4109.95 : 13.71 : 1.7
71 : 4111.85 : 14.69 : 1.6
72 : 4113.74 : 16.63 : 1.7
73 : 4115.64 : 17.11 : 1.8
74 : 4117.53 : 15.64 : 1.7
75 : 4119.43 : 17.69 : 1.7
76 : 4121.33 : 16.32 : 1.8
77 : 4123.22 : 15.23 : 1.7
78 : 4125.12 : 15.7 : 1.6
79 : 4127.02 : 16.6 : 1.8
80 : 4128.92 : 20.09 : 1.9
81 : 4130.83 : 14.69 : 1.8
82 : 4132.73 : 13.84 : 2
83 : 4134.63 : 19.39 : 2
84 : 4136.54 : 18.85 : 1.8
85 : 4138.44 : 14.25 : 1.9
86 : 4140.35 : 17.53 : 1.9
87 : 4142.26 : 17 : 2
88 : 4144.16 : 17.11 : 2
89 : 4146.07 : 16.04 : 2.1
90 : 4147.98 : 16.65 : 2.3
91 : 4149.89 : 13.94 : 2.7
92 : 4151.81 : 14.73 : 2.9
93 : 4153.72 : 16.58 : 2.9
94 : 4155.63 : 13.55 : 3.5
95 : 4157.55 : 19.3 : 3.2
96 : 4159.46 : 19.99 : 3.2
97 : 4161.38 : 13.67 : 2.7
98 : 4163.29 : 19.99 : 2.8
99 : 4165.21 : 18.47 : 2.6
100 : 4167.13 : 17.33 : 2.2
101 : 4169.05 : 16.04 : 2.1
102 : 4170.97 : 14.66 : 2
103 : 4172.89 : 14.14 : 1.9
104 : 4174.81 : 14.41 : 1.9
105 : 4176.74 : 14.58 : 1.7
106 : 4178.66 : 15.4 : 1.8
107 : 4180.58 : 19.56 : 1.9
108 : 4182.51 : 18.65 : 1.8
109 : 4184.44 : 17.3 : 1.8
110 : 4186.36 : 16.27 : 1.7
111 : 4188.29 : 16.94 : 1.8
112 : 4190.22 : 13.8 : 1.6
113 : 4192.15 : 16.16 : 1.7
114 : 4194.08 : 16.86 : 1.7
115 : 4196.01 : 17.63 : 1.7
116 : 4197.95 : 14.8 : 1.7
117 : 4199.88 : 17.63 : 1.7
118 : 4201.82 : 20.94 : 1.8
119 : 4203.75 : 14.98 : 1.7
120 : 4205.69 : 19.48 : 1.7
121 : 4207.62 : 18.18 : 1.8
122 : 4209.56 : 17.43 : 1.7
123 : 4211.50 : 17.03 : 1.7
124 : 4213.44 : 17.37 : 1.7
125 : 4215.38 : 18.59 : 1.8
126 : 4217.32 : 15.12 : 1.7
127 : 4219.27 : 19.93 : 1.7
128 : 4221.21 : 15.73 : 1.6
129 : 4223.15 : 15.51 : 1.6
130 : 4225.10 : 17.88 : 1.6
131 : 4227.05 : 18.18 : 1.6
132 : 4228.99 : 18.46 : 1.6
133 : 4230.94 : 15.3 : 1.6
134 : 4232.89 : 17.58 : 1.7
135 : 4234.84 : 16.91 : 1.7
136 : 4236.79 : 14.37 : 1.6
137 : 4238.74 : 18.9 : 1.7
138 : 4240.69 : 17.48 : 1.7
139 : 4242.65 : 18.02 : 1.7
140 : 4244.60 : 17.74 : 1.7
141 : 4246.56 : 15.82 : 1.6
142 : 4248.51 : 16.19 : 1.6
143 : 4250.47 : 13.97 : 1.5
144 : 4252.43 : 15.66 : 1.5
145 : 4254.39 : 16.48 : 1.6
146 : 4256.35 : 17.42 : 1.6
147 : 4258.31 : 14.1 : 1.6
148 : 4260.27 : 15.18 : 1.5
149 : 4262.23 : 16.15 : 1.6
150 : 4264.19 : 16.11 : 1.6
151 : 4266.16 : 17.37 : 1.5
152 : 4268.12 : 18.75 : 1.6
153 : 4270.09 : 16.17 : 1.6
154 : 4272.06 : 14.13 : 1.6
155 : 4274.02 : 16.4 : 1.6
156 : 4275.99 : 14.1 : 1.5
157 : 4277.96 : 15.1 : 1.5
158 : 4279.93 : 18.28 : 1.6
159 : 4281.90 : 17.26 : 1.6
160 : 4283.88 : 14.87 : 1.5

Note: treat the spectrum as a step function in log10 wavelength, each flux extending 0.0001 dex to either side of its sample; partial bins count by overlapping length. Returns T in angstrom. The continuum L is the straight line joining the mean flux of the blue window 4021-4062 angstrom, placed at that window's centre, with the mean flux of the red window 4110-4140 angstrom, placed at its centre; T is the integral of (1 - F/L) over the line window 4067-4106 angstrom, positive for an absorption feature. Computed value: 3.0 angstrom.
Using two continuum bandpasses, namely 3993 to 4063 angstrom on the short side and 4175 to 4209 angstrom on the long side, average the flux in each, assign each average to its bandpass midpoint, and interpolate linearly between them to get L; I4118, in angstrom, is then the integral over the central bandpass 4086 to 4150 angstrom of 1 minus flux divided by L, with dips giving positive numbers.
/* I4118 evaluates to 6.15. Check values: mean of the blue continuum 17.9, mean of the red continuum 17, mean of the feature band 15.7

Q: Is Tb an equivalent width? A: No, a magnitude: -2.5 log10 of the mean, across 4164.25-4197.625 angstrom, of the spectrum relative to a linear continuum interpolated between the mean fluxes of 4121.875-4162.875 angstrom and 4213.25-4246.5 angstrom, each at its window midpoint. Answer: 0.03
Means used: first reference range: 16.5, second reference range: 17.2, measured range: 16.3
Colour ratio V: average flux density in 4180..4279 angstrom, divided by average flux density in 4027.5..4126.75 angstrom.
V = 1.0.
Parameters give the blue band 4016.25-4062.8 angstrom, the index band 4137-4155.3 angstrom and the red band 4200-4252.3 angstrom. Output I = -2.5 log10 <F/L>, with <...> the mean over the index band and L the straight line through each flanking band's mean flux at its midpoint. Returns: 0.10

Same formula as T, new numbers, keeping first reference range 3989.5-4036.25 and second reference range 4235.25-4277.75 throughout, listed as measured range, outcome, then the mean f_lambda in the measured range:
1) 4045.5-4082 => 0.2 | 17.4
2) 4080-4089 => 0.8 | 15.9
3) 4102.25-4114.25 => 2.1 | 14.2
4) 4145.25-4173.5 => 0.8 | 16.4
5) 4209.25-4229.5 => -1.1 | 17.4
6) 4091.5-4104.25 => 1.6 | 15.1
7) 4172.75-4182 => 0.5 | 15.9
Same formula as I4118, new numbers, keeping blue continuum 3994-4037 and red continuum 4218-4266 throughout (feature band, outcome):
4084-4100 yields 2.39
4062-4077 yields 0.35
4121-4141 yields 0.70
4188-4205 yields 0.19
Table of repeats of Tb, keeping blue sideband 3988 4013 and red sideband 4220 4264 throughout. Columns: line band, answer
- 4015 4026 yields -0.06 mag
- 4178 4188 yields -0.05 mag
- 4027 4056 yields -0.05 mag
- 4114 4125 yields 0.04 mag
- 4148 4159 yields 0.06 mag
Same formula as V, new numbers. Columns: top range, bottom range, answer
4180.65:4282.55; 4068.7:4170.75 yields 1.04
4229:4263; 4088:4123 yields 1.08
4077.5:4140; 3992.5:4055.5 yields 0.87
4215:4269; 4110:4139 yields 1.02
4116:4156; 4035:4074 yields 0.92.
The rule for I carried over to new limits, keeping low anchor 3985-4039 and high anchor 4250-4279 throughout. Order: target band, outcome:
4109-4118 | 0.09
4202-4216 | -0.10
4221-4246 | -0.07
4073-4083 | 0.00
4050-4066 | -0.01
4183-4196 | 0.00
